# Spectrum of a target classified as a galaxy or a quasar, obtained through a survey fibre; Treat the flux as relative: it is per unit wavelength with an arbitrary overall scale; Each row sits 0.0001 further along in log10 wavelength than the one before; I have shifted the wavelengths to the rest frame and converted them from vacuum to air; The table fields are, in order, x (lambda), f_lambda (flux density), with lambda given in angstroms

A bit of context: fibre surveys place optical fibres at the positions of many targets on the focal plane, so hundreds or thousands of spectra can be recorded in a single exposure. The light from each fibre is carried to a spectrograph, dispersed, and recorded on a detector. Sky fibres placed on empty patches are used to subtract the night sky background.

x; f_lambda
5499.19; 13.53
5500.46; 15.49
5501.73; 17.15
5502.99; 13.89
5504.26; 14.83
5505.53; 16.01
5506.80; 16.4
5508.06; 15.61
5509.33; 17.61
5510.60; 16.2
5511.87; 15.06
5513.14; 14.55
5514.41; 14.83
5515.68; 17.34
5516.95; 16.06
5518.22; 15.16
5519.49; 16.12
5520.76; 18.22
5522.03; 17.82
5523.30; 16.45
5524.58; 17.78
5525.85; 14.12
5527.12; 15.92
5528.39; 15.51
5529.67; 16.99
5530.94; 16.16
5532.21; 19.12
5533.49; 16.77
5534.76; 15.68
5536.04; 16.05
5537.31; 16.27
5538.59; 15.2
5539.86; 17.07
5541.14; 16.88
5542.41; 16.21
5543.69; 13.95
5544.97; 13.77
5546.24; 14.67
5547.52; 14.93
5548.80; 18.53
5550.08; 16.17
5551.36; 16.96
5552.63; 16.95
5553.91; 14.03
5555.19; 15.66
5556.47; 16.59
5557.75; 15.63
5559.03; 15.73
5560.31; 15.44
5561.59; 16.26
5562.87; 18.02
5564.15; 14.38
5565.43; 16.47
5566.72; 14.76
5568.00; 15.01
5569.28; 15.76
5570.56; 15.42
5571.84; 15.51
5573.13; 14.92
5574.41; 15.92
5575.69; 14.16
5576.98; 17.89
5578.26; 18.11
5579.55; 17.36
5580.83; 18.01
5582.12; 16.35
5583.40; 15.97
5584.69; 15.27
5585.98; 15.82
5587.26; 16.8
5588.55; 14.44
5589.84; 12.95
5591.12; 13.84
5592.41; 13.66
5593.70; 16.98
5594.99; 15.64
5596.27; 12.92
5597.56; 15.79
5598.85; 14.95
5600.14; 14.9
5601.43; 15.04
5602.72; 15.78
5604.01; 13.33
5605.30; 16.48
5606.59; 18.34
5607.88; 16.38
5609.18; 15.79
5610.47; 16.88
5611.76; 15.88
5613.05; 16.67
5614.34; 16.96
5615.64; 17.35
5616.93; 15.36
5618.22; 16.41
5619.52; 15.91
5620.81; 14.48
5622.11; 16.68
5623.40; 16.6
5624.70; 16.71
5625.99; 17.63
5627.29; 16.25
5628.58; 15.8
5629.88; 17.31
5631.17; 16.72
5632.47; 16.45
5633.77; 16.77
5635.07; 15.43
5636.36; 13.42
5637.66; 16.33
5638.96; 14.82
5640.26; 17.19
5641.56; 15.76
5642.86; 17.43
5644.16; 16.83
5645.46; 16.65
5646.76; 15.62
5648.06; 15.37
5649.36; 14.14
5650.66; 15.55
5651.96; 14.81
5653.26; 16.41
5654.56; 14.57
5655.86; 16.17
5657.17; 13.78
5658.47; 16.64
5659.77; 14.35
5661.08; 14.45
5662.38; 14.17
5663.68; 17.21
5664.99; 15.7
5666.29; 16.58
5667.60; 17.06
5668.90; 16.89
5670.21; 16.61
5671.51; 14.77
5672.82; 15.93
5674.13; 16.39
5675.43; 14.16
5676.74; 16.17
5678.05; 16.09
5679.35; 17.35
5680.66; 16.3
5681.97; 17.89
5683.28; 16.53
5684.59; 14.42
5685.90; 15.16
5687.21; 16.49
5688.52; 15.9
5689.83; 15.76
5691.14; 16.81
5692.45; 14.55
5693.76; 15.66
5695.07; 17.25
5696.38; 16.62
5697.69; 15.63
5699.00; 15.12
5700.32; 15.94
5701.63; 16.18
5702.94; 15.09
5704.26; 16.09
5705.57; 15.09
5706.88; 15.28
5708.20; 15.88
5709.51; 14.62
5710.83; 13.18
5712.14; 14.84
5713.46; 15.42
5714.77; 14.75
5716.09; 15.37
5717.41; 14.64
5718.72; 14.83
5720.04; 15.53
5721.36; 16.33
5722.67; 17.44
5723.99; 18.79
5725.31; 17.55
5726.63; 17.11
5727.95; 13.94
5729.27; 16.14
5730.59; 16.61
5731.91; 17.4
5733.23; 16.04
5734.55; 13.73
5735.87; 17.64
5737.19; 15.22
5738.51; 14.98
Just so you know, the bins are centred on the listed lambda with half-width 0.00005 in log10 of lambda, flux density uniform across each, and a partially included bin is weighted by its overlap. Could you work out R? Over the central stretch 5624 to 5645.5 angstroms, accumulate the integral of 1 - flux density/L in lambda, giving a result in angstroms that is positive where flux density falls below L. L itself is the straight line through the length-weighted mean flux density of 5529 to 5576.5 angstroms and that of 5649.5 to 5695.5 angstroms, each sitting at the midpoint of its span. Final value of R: -0.6 angstroms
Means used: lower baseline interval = 15.9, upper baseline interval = 15.8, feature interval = 16.3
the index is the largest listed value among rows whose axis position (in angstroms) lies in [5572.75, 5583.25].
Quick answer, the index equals 18.11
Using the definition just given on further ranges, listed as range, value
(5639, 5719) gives 17.89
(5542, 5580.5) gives 18.53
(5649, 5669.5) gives 17.21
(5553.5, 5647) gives 18.34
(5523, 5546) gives 19.12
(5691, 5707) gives 17.25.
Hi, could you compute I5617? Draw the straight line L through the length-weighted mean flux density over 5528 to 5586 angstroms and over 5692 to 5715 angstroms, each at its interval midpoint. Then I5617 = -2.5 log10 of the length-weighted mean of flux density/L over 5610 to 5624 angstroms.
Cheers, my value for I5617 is -0.03 mag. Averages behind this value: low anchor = 16.1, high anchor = 15.4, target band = 16.3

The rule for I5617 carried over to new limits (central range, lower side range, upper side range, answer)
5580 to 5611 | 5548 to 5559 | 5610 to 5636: 0.06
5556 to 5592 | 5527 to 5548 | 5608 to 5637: 0.02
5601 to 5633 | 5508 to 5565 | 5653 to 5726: -0.02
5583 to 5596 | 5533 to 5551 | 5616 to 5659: 0.06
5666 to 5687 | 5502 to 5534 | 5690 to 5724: -0.03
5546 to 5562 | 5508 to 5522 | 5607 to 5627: 0.02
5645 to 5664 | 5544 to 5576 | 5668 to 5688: 0.05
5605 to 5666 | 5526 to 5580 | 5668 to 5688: 0.00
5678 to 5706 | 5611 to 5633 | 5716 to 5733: 0.02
